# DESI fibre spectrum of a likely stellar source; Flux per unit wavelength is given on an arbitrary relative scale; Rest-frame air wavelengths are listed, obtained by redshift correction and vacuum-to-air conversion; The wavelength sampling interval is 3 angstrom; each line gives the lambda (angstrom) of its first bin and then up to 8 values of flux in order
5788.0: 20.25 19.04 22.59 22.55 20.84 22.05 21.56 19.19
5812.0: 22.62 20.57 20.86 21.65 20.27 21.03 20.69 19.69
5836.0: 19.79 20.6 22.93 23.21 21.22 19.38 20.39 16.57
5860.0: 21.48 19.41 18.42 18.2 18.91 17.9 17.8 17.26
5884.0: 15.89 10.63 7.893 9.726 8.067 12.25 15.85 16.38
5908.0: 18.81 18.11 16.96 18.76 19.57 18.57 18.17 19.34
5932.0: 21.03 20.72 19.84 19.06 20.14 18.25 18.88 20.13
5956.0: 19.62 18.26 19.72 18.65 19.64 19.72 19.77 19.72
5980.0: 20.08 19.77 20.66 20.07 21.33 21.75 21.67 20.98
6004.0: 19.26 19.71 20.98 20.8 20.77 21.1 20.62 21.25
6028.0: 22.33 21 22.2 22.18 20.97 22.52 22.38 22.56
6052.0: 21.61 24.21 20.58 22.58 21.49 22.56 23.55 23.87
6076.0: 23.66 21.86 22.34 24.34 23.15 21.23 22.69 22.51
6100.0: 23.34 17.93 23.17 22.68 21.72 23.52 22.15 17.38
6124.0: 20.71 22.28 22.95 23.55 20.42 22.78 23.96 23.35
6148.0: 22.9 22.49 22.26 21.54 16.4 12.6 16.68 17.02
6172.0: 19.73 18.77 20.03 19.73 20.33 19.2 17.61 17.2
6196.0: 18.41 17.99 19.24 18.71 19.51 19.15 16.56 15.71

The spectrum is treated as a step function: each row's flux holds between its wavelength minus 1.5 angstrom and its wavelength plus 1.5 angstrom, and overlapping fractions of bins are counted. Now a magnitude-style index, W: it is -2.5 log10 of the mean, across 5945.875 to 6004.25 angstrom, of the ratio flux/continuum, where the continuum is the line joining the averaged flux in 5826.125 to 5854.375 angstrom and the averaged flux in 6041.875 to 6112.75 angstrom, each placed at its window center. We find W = 0.10 mag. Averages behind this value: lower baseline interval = 20.9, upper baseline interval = 22.4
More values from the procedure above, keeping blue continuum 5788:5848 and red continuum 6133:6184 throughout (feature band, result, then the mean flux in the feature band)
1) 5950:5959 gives 0.07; 19.4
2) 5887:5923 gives 0.38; 14.7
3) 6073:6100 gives -0.12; 22.8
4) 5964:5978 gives 0.06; 19.5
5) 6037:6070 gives -0.09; 22.2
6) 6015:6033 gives -0.04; 21.2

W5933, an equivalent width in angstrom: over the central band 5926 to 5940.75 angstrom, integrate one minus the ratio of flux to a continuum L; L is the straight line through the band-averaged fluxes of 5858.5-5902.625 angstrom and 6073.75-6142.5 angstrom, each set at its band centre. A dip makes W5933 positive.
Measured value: -2.6 angstrom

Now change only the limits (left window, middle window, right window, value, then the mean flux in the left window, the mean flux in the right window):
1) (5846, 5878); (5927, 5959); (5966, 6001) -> 0.6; 19.2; 20.4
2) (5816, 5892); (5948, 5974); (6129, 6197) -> -0.1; 18.8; 20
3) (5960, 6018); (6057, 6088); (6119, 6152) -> -2.1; 20.3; 22.1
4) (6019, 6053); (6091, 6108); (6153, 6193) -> -1.4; 21.8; 18.5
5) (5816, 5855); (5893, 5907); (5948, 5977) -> 5.0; 20.9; 19.4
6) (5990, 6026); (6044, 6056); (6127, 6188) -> -1.1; 20.8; 20.4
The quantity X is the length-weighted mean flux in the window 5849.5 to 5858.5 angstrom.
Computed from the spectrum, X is 18.8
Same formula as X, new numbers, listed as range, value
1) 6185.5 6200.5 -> 18.1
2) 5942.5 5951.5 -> 19.1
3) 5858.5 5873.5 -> 19.3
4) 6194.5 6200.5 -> 18.2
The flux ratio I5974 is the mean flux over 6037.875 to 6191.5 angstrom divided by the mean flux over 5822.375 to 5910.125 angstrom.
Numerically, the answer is 1.2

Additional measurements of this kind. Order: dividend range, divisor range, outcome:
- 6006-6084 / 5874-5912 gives 1.54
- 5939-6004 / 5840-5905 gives 1.18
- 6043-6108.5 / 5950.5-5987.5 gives 1.14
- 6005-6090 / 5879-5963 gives 1.29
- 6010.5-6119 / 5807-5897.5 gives 1.20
